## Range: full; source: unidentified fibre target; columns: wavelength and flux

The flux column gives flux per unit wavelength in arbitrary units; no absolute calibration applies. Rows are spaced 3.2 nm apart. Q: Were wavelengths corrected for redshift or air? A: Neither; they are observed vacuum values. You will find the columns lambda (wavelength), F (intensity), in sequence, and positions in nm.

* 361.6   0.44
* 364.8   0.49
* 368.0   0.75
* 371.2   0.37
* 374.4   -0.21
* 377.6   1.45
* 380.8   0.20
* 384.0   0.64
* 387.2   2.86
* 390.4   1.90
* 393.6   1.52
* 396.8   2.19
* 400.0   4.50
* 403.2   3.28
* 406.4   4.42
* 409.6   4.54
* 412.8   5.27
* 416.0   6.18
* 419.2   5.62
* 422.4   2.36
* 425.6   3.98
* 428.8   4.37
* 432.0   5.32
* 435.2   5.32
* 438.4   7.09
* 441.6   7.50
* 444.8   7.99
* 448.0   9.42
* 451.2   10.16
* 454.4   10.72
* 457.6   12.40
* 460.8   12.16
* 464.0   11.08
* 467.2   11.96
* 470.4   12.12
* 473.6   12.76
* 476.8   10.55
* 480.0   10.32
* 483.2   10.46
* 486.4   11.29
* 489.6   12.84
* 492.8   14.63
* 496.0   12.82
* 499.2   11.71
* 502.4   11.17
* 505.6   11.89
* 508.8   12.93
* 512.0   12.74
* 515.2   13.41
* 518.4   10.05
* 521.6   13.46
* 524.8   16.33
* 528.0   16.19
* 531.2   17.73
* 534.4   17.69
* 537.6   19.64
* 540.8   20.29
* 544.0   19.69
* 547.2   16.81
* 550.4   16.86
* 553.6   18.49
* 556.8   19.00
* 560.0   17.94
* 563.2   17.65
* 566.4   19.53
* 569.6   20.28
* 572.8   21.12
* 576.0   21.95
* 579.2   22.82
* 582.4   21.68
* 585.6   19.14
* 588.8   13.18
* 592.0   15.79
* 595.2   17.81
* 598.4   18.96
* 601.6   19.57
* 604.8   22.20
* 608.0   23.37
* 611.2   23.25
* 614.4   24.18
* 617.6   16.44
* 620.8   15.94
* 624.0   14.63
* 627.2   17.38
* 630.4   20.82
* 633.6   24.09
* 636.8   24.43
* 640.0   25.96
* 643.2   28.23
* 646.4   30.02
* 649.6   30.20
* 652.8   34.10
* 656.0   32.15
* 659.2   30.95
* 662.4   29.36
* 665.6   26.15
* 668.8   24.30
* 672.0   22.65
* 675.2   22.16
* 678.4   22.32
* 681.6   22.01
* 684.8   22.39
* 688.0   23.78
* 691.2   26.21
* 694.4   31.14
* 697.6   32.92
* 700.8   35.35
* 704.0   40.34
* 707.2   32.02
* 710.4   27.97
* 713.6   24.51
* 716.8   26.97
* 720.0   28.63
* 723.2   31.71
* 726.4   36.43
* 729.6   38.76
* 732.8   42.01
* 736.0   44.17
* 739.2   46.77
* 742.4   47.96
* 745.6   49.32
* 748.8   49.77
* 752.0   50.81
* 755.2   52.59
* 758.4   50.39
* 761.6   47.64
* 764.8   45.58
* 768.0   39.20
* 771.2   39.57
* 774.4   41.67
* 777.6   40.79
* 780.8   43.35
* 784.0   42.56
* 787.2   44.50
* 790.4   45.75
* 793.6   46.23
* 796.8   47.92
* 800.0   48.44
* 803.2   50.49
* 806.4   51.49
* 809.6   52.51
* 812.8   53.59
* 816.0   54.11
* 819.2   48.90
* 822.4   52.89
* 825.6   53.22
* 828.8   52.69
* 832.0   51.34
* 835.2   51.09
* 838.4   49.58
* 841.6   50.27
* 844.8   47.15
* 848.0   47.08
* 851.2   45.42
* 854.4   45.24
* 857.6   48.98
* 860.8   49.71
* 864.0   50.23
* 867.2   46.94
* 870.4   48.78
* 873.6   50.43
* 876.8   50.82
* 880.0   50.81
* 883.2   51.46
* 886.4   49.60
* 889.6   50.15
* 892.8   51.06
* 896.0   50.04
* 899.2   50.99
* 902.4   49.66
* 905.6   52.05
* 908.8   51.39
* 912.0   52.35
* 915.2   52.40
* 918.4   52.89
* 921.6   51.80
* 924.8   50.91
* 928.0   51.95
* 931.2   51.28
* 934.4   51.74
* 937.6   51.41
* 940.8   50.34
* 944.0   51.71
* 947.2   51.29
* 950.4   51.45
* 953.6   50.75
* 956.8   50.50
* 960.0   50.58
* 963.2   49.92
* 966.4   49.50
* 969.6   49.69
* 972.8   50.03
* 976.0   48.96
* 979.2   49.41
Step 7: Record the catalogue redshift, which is 0.000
